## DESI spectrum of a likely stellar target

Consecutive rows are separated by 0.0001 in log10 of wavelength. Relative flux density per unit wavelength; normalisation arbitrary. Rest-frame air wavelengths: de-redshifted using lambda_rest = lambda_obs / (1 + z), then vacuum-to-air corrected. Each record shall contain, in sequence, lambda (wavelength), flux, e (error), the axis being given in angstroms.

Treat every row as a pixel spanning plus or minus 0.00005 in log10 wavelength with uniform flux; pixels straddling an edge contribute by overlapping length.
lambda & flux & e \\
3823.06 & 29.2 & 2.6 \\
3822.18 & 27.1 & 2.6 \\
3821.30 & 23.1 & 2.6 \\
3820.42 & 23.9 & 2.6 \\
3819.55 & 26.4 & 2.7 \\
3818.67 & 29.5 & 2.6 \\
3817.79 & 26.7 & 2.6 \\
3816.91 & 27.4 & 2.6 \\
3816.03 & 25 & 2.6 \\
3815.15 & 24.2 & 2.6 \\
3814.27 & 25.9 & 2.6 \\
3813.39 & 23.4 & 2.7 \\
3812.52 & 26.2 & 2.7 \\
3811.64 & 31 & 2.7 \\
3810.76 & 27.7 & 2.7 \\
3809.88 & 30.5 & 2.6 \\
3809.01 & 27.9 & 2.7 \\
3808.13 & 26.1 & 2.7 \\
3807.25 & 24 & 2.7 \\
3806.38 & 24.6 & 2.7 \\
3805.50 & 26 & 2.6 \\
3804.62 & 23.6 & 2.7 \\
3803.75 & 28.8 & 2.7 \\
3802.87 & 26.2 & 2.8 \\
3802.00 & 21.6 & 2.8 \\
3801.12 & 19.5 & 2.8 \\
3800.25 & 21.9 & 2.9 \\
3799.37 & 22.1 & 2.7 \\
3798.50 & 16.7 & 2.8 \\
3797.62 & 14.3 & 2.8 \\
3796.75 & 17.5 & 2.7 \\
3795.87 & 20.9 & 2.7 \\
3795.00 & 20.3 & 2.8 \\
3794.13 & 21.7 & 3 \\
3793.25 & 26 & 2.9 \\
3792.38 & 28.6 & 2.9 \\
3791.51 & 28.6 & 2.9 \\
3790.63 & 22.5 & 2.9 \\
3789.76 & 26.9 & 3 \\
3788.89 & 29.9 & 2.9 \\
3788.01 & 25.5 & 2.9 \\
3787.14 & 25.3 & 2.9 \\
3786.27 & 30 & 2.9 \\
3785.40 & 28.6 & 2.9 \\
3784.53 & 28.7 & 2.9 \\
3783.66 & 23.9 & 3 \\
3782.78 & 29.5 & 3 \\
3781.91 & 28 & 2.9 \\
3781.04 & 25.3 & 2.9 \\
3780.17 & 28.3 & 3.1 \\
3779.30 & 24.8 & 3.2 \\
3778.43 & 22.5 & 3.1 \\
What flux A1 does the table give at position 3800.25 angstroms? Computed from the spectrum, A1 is 21.9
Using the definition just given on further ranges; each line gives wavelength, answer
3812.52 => 26.2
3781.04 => 25.3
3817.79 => 26.7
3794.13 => 21.7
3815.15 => 24.2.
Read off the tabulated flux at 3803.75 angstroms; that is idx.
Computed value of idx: 28.8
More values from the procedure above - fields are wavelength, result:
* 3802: 21.6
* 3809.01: 27.9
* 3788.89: 29.9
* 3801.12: 19.5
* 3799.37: 22.1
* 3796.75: 17.5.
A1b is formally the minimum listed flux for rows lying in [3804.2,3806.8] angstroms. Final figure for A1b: 23.6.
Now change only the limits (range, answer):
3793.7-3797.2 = 17.5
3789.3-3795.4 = 20.3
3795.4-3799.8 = 14.3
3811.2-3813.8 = 23.4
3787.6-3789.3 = 25.5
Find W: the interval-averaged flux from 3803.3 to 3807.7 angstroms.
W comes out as 25.4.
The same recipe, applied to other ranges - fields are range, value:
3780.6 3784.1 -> 26.6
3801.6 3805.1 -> 25.1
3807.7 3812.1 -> 28.6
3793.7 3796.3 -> 21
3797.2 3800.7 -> 18.8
